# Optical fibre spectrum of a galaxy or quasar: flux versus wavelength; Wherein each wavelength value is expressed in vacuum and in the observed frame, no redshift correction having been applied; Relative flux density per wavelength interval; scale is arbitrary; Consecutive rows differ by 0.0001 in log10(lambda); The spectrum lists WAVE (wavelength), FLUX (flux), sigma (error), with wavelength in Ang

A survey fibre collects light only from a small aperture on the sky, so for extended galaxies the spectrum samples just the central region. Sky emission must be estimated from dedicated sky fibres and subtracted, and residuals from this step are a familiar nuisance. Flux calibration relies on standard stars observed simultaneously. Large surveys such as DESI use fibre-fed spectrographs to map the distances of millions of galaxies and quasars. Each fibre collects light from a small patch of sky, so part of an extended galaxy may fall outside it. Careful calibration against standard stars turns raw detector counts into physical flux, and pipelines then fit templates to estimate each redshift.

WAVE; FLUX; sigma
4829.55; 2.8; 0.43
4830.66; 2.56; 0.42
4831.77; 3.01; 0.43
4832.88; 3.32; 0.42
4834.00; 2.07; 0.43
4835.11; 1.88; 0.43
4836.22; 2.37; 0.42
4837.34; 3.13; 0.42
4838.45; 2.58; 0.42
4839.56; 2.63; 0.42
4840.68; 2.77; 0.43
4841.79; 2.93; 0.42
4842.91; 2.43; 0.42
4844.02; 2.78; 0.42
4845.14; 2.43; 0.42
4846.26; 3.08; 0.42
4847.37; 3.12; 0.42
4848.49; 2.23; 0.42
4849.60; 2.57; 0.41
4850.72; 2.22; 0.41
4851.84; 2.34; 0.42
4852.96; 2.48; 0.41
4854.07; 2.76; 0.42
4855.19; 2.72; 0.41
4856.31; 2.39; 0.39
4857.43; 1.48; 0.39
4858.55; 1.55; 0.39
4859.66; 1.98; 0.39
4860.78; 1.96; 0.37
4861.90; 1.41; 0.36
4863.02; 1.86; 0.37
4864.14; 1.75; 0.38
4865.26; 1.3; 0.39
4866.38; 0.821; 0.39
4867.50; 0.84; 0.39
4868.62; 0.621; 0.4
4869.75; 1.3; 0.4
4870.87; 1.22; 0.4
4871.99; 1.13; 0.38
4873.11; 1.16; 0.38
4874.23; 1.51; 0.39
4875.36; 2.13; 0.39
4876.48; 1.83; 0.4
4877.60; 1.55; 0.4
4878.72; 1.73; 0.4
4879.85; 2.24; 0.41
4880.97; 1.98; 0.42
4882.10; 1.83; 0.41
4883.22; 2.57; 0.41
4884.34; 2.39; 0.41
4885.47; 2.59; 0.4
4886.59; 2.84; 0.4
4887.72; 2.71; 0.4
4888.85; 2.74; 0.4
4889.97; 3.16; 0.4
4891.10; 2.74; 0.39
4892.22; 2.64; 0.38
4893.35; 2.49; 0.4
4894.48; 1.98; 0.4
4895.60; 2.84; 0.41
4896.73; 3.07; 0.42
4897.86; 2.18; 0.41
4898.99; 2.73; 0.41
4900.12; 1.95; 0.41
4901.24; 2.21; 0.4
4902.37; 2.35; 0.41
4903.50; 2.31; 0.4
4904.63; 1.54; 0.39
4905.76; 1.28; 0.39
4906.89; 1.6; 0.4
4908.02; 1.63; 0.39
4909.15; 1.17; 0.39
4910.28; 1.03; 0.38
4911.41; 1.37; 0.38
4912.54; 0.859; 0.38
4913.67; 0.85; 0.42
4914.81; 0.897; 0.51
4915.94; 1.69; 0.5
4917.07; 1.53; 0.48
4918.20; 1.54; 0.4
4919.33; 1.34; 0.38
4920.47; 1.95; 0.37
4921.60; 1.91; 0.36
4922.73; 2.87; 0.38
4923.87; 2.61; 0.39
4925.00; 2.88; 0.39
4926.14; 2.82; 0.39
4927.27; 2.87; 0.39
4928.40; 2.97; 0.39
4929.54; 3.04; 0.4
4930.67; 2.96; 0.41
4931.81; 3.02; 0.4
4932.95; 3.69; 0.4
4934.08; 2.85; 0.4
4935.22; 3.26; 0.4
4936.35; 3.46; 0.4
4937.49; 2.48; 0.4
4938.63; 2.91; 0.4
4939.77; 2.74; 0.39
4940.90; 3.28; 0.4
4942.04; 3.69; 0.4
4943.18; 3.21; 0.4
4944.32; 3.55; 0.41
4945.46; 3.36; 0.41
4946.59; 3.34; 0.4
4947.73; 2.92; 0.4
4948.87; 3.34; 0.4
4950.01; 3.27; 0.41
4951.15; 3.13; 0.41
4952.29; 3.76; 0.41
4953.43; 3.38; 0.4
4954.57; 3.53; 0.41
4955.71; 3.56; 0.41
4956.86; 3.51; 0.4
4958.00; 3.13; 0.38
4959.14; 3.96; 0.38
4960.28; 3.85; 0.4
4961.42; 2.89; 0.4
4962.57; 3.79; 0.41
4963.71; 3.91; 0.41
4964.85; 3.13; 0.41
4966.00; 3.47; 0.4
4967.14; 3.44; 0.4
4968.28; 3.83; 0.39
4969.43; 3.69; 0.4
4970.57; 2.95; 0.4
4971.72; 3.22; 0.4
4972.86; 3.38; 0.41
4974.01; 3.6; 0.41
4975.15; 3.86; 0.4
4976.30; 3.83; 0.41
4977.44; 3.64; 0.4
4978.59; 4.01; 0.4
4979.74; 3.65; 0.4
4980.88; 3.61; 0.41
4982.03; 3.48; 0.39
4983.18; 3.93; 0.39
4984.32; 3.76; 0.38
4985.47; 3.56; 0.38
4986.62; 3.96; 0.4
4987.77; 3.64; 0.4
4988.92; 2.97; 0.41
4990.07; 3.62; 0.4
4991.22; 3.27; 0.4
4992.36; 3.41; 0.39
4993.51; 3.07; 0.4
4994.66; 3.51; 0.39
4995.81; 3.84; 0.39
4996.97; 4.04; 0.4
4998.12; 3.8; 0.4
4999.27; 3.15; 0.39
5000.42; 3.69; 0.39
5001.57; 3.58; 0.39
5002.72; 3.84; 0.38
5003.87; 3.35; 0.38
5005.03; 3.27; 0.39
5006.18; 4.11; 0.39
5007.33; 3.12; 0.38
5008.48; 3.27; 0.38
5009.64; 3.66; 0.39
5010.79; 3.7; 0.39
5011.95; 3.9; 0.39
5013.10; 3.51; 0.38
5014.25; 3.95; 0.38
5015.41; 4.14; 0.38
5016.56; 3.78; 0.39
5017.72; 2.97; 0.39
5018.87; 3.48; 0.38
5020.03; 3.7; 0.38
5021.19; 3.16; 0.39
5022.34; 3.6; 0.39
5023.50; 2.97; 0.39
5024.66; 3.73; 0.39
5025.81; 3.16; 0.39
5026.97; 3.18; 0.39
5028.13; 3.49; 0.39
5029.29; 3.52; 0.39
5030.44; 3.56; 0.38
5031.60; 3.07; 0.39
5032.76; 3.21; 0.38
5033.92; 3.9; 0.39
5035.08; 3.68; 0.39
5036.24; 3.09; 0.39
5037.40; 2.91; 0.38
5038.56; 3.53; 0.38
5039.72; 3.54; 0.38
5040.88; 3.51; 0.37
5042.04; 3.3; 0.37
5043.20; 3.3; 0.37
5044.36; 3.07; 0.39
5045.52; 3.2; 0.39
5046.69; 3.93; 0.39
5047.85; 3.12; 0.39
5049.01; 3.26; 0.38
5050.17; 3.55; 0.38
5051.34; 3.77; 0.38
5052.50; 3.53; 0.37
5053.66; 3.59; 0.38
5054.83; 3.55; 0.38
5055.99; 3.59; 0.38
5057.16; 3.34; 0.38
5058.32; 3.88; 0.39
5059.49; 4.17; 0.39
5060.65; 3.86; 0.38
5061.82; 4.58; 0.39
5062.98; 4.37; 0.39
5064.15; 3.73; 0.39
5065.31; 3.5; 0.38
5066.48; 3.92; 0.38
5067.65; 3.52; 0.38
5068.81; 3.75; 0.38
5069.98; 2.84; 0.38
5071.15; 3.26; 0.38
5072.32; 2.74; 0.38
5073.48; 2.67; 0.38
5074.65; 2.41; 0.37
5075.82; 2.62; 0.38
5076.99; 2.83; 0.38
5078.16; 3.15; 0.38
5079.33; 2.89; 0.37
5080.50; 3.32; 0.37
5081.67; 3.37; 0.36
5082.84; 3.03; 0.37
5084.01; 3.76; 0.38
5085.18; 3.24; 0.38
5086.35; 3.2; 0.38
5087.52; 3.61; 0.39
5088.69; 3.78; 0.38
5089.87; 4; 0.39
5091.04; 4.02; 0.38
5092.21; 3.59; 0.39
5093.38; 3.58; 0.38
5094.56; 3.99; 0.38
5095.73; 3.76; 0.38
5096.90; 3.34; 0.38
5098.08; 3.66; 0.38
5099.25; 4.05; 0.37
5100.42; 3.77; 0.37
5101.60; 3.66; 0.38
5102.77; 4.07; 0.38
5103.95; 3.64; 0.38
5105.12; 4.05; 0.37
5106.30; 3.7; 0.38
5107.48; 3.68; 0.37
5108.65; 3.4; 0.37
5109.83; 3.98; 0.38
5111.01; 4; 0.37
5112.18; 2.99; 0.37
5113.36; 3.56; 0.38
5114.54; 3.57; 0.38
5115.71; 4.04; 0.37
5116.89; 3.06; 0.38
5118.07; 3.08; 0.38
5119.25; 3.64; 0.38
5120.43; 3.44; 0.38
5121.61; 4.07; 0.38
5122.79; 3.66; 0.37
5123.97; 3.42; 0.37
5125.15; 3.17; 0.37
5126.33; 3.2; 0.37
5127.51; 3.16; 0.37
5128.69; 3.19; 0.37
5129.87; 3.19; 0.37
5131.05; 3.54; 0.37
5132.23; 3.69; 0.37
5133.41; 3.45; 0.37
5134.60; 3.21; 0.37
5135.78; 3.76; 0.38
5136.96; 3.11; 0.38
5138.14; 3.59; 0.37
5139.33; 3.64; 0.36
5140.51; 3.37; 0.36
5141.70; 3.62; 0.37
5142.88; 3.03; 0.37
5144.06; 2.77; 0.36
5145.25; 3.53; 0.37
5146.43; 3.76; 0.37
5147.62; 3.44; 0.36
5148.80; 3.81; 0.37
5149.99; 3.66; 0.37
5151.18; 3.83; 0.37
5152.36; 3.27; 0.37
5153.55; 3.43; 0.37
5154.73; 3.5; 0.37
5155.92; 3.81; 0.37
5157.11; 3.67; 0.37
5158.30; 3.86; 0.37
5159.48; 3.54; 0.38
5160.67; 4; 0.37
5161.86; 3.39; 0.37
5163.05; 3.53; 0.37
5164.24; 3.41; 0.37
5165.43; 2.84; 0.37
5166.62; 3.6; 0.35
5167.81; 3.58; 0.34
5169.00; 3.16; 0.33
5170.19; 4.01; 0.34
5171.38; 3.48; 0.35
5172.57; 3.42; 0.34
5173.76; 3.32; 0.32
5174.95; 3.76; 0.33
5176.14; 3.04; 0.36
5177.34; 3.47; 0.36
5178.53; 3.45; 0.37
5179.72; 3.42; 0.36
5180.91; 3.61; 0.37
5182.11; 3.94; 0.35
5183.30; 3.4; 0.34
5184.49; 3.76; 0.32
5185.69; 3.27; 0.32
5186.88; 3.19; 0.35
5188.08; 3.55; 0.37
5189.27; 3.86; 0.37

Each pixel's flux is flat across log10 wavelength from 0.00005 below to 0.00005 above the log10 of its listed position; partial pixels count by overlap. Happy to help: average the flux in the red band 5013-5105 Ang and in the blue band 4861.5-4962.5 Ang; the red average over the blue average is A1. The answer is 1.5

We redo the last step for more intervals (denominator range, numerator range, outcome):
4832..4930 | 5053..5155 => 1.67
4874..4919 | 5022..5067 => 1.76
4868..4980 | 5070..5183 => 1.32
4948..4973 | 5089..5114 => 1.08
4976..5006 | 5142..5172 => 0.98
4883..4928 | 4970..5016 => 1.70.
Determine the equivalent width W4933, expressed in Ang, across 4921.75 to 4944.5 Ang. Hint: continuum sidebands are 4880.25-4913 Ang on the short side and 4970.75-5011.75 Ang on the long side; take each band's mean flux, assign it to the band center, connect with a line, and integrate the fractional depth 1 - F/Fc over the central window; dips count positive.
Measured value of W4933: -2.6 Ang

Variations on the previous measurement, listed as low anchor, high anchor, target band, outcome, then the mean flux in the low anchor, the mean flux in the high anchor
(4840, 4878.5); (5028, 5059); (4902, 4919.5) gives 6.9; 1.96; 3.45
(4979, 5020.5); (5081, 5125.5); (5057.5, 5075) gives 0.3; 3.59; 3.62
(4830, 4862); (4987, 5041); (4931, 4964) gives -2.5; 2.47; 3.49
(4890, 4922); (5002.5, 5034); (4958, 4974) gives -4.4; 1.87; 3.5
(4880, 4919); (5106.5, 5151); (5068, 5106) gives -2.5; 2.03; 3.48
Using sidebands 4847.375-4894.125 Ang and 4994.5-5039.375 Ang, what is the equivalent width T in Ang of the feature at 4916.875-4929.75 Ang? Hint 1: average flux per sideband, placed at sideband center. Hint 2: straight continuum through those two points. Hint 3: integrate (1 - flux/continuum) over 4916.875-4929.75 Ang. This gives 1.0 Ang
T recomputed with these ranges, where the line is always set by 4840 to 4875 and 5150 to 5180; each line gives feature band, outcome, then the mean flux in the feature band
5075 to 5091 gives -1.0 Ang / 3.3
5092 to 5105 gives -2.3 Ang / 3.75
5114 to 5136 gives -0.9 Ang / 3.44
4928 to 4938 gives -3.1 Ang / 3.09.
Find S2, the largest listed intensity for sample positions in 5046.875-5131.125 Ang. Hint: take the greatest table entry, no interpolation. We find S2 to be 4.58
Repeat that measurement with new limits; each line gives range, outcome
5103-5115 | 4.05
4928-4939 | 3.69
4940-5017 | 4.14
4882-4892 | 3.16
